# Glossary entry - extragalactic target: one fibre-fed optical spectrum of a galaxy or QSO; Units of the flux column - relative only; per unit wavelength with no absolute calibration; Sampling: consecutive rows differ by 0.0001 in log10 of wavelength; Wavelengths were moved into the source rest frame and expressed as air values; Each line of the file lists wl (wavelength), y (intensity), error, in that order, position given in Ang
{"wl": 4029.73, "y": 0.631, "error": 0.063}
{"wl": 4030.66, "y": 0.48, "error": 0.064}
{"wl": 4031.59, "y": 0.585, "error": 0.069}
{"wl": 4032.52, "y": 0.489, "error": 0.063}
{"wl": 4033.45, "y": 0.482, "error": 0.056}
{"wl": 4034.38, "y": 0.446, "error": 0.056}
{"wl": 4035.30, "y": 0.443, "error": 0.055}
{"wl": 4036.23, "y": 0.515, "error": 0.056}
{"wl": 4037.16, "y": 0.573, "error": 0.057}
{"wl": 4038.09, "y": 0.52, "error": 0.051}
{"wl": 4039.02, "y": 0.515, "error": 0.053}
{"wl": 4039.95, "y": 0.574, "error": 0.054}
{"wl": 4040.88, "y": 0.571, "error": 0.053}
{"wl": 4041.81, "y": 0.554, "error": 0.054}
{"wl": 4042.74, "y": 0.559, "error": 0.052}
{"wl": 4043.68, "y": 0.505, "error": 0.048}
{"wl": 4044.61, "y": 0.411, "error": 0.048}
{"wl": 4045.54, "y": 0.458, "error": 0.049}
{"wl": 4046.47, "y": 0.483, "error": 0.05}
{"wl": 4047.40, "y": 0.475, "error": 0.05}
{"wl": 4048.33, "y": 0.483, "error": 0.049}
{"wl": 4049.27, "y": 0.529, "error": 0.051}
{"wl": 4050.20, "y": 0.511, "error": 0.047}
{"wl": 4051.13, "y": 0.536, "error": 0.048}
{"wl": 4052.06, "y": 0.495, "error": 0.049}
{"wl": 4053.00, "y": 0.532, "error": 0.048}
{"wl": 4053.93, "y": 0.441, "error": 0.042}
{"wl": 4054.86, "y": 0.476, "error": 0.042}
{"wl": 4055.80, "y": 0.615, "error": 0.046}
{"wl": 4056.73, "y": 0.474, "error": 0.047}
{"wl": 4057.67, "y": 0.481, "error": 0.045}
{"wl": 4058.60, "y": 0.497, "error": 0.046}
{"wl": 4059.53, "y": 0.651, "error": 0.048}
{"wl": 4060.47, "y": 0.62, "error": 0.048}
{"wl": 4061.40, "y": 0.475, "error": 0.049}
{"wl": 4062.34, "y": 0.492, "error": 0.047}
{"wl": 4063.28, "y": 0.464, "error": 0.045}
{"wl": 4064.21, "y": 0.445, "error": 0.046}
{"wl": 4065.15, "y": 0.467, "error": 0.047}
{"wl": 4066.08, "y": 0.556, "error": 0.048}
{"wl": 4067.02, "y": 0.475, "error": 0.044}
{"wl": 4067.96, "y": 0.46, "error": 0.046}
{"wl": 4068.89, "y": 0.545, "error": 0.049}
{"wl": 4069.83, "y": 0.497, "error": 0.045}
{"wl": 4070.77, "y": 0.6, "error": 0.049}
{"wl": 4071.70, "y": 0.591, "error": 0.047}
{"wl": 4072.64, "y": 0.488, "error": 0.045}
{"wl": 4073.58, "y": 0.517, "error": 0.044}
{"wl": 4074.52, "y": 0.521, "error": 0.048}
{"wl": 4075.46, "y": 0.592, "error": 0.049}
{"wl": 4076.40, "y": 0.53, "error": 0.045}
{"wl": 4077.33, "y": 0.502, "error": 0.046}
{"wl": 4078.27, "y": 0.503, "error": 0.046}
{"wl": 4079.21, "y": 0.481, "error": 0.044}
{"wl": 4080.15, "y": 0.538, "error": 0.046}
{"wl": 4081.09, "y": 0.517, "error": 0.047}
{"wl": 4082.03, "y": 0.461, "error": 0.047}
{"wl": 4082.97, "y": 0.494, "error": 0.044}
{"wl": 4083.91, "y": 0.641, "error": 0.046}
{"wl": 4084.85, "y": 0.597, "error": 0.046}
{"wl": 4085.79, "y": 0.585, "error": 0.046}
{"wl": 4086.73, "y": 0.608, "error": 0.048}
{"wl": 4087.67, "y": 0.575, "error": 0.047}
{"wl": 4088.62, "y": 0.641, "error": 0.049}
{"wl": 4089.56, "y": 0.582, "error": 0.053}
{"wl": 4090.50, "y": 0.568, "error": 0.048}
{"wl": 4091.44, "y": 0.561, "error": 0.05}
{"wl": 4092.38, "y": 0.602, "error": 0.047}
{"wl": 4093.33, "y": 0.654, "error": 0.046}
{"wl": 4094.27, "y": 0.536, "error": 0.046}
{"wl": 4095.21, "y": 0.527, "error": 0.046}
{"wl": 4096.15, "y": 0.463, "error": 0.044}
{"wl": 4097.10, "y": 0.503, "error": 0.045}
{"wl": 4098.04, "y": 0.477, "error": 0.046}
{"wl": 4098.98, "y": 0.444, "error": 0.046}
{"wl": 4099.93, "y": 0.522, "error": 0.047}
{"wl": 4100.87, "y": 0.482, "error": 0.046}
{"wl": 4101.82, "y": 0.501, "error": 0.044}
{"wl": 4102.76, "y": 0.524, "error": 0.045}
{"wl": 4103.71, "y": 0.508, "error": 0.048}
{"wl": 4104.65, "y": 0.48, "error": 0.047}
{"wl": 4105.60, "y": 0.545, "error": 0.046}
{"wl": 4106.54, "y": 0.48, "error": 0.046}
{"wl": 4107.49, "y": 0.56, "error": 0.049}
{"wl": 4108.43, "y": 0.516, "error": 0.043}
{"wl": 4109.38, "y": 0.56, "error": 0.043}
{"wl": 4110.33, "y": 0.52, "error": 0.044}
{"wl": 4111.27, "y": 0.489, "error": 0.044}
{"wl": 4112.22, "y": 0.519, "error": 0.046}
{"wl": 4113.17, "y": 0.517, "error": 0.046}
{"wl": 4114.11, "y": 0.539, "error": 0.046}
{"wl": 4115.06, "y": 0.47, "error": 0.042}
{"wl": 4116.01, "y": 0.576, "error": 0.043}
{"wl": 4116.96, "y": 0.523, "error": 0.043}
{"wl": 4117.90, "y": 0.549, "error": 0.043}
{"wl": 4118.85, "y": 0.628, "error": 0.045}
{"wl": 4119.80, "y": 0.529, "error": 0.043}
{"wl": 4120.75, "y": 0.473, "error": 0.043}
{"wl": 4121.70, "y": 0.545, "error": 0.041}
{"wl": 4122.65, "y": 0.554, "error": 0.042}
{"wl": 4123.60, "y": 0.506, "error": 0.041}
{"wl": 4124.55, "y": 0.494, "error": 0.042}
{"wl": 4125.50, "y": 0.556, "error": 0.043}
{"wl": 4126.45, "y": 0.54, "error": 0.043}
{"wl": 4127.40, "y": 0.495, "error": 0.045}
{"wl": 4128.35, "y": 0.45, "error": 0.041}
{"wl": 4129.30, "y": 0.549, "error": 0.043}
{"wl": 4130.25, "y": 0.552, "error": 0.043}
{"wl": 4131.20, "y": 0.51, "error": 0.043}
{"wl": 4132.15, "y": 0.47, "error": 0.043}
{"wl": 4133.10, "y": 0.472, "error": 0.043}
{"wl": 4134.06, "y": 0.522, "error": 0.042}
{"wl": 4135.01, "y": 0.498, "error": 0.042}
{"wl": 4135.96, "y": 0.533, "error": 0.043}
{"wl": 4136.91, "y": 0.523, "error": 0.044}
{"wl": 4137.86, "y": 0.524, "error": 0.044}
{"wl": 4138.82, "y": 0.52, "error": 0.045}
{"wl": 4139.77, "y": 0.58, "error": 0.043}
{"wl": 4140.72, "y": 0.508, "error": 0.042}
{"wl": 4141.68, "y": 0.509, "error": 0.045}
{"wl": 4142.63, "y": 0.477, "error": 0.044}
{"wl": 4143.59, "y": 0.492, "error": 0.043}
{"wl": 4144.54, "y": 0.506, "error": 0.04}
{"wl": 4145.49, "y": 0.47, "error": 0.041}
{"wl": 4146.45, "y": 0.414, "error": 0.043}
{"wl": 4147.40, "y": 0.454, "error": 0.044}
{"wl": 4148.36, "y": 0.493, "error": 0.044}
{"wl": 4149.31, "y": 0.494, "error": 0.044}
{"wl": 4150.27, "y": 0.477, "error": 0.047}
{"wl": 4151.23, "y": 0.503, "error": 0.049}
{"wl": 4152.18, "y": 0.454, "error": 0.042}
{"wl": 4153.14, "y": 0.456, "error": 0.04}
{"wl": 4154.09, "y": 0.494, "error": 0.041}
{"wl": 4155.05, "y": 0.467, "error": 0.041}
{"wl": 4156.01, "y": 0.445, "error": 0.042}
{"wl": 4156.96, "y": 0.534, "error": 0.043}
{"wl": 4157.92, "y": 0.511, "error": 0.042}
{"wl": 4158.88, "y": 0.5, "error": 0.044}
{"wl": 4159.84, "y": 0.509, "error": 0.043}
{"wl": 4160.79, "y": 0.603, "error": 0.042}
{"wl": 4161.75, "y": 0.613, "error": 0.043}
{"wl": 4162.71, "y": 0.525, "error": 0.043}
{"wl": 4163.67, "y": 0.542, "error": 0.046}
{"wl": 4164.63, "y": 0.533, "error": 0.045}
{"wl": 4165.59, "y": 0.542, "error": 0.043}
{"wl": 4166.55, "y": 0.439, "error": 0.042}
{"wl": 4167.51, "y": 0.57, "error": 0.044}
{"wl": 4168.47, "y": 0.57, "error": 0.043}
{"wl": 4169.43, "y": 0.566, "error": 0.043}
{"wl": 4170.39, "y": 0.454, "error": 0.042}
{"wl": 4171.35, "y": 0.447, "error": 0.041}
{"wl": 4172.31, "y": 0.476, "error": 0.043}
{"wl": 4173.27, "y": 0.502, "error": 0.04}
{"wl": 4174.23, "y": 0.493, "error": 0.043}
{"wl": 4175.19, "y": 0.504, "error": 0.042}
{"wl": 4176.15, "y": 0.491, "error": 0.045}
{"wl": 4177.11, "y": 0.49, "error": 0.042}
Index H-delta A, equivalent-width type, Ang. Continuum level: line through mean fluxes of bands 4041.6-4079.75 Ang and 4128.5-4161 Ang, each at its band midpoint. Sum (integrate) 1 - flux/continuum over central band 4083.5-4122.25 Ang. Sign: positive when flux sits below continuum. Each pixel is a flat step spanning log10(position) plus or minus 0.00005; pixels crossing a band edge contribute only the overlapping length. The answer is -2.6 Ang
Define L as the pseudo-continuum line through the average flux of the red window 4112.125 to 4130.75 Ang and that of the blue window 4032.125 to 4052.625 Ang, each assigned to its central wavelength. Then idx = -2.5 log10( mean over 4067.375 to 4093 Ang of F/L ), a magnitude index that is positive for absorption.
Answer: -0.06 mag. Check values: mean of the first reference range 0.506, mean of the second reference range 0.528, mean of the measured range 0.548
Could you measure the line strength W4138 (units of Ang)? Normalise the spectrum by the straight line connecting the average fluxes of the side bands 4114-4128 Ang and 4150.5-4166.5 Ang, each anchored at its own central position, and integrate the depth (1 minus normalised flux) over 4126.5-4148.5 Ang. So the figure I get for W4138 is 0.9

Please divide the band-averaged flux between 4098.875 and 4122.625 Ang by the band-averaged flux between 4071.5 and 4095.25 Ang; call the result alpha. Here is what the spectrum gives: 0.94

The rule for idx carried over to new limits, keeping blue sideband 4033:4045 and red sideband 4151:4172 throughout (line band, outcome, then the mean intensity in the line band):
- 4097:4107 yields 0.03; 0.497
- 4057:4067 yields 0.00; 0.512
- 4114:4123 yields -0.05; 0.538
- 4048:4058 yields 0.01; 0.507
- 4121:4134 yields 0.00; 0.514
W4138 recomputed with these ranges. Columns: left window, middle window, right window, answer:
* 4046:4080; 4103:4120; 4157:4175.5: -0.3 Ang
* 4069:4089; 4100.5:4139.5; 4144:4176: 0.3 Ang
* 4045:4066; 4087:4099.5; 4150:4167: -1.1 Ang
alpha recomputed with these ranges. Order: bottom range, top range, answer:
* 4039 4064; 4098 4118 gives 1.00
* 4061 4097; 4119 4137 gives 0.96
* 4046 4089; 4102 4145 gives 0.99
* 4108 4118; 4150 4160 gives 0.93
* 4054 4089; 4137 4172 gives 0.95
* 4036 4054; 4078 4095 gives 1.10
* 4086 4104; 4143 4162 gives 0.91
